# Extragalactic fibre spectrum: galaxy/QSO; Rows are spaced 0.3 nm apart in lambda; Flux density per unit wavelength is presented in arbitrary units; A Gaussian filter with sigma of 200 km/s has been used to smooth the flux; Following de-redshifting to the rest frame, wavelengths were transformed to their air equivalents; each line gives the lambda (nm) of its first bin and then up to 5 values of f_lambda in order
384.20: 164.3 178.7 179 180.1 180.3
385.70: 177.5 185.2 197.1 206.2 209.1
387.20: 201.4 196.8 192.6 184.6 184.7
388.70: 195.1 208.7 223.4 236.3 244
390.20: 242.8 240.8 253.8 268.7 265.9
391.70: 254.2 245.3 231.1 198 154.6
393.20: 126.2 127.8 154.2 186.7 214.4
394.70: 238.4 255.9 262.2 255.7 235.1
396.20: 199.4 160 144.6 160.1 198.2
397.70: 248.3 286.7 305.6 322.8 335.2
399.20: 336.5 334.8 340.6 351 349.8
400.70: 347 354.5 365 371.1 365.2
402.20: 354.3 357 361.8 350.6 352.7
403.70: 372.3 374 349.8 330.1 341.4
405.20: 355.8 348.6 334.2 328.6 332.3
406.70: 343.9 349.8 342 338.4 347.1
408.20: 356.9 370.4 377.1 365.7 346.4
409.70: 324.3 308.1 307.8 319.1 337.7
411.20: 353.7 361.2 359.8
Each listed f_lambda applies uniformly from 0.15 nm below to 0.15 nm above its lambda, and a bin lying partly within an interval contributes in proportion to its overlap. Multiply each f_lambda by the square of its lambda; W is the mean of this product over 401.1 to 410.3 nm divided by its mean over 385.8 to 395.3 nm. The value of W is 1.79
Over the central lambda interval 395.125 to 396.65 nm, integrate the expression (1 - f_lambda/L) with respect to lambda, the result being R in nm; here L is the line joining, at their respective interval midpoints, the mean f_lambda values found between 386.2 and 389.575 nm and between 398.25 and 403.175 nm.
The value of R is 0.360 nm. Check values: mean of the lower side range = 201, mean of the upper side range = 348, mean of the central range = 223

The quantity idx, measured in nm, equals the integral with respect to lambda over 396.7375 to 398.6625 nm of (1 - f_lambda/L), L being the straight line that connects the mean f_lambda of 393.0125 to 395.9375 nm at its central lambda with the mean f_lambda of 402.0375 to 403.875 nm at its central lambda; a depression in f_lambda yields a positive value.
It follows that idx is 0.19 nm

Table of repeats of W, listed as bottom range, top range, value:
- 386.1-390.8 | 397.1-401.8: 1.59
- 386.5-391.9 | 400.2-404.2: 1.72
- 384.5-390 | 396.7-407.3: 1.79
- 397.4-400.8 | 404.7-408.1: 1.12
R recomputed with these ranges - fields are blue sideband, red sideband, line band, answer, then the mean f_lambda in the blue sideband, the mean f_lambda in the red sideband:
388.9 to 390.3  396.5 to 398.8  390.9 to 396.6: 0.49 nm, 231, 235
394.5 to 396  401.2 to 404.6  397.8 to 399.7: -0.12 nm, 249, 360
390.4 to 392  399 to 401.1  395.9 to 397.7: 0.74 nm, 256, 344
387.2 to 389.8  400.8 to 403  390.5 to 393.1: 0.09 nm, 203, 361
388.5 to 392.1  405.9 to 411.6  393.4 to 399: 0.97 nm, 239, 342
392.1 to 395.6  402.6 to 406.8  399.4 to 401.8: -0.50 nm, 199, 348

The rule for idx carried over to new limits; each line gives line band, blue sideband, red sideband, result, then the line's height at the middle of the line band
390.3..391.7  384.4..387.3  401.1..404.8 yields -0.09 nm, 240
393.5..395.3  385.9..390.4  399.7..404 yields 0.45 nm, 276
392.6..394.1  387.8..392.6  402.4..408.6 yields 0.61 nm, 254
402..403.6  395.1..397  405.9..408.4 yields -0.36 nm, 291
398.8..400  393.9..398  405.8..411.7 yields -0.43 nm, 249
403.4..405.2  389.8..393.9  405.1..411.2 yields -0.24 nm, 312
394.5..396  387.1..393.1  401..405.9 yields 0.13 nm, 273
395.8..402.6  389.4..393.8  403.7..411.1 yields -0.37 nm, 279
